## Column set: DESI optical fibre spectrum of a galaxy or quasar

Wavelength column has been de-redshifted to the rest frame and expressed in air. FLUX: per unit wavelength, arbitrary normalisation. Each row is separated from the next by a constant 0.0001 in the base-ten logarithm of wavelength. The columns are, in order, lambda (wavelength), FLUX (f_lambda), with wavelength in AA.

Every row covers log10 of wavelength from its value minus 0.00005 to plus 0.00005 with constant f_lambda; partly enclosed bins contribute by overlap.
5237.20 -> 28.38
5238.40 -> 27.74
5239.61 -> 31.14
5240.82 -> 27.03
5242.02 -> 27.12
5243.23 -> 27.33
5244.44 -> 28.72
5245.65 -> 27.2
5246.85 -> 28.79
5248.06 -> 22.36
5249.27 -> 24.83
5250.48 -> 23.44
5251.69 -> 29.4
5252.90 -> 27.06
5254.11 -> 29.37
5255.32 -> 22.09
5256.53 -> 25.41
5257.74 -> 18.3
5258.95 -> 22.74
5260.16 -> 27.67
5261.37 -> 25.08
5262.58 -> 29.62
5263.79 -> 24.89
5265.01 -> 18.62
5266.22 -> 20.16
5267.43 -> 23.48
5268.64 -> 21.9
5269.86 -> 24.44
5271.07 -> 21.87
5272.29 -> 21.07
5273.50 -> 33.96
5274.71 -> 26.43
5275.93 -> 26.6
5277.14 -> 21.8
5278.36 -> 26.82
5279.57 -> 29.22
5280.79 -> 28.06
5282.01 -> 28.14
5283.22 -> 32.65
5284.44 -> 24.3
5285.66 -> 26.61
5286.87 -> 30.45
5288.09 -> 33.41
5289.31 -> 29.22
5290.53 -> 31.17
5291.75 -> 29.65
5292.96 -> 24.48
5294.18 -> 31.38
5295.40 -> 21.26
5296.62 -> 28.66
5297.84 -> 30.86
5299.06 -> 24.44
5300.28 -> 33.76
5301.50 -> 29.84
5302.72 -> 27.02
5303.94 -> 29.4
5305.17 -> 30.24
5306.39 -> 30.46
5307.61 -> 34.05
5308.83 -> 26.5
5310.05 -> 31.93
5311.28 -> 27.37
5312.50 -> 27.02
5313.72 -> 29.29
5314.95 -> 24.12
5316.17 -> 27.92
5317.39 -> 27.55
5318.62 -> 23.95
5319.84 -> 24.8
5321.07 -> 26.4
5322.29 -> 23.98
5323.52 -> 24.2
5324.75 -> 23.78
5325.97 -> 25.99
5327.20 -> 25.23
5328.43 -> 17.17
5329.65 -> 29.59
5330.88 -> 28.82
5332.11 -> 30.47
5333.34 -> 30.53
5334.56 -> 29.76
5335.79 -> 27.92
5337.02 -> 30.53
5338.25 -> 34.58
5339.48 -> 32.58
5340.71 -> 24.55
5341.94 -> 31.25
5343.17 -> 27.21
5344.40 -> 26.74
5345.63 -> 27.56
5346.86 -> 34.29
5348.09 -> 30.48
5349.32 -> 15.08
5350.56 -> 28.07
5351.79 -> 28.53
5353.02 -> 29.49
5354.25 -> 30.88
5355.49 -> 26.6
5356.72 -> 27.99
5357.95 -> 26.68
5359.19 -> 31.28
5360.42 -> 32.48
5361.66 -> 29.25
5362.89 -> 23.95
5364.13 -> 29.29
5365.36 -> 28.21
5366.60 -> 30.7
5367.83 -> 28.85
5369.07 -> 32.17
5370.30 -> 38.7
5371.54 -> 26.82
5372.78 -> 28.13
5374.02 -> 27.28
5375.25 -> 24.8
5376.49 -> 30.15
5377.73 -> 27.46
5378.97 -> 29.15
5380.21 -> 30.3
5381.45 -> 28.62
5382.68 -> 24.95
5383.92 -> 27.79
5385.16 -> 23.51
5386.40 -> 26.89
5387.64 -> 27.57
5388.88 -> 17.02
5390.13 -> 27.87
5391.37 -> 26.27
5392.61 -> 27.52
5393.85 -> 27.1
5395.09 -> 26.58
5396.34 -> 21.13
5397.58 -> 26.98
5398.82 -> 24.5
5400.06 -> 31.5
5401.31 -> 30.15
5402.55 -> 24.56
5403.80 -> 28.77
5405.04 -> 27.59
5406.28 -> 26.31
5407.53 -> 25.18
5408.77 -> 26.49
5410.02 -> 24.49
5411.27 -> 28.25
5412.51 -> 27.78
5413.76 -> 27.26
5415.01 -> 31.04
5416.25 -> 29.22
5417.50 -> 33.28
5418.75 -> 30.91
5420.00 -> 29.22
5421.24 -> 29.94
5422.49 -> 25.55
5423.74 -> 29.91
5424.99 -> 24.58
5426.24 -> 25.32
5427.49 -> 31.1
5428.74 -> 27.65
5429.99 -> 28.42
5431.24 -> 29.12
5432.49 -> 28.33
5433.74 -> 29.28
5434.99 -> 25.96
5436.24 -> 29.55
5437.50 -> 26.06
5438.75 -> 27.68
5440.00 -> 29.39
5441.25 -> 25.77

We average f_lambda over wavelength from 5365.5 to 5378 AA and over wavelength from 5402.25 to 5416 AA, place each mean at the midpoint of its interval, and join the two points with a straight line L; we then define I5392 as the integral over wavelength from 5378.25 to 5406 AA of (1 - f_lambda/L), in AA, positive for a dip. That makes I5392 1.6 AA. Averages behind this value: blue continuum 29.5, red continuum 27.2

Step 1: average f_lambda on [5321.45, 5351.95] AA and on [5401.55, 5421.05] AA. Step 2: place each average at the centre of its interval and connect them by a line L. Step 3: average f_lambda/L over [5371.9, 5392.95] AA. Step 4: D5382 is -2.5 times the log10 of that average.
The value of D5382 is 0.04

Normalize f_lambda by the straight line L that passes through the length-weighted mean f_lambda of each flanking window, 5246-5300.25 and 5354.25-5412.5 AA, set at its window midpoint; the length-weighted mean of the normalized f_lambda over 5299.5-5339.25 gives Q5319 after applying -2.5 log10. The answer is -0.05 mag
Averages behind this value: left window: 26.3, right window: 27.6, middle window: 28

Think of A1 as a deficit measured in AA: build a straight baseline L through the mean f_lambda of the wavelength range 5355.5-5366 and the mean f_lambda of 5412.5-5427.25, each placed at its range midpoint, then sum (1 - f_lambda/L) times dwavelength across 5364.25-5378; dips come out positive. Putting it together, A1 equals -0.4 AA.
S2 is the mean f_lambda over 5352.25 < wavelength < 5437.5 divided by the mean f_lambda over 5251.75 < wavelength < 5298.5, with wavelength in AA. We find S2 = 1.06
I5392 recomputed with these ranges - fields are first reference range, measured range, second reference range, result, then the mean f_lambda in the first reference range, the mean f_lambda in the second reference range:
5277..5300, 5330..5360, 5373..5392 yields -1.7 AA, 28.2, 26.7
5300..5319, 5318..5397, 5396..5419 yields 1.7 AA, 28.7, 27.7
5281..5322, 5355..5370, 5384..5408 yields -1.2 AA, 28.4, 26.2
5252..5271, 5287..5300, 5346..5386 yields -1.7 AA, 24.1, 28.5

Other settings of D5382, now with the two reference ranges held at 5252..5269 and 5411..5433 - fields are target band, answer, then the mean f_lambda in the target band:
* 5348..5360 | -0.03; 27.5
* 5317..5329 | 0.07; 24.3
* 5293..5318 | -0.13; 28.6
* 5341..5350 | -0.03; 27.4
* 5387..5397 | 0.11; 25.1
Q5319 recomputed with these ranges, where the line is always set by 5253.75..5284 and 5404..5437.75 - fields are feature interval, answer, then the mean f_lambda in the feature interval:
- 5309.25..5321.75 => -0.04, 27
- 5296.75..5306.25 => -0.14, 29.4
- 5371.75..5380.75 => -0.03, 28.1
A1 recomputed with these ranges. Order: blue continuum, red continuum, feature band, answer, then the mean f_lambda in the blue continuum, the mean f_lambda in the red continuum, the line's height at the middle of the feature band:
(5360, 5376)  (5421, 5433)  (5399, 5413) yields 0.6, 29.2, 27.9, 28.4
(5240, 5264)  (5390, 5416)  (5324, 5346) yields -1.2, 26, 27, 26.6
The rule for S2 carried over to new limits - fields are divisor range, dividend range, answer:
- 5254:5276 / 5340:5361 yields 1.16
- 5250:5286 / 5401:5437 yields 1.11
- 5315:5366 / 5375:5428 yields 0.99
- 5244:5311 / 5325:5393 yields 1.04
